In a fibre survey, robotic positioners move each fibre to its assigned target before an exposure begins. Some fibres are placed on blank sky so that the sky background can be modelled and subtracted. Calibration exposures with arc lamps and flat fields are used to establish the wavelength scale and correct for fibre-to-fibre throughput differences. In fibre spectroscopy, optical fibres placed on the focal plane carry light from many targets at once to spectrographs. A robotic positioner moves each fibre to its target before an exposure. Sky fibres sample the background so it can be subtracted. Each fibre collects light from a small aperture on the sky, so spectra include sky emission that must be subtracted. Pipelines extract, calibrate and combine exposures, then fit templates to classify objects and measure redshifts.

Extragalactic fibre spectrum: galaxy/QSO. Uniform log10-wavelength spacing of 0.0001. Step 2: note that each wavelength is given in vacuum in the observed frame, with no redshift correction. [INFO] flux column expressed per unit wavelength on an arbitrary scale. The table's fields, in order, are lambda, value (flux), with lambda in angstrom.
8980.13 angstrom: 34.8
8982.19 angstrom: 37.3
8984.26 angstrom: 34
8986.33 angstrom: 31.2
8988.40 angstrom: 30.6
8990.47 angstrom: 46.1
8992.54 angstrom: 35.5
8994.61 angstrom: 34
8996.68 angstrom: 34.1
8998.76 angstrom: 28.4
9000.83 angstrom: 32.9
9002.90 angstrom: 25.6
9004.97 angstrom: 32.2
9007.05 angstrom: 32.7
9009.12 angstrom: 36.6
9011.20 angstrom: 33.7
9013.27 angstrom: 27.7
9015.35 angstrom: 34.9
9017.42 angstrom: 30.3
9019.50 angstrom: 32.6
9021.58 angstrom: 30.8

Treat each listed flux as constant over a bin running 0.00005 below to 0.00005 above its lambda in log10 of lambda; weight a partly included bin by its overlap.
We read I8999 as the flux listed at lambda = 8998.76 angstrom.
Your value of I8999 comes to 28.4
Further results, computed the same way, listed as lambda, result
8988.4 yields 30.6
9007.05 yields 32.7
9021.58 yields 30.8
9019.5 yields 32.6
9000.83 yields 32.9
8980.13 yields 34.8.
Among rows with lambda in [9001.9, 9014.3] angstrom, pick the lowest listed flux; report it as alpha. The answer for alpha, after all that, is 25.6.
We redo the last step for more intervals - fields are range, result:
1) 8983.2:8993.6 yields 30.6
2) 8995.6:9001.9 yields 28.4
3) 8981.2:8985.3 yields 34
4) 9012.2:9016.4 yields 27.7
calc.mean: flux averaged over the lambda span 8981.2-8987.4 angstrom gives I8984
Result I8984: 34.1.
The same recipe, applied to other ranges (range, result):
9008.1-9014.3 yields 32.7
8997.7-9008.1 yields 30.4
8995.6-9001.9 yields 31.8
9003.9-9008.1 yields 32.4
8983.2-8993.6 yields 35.5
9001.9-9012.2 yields 32.2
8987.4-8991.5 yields 38.4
